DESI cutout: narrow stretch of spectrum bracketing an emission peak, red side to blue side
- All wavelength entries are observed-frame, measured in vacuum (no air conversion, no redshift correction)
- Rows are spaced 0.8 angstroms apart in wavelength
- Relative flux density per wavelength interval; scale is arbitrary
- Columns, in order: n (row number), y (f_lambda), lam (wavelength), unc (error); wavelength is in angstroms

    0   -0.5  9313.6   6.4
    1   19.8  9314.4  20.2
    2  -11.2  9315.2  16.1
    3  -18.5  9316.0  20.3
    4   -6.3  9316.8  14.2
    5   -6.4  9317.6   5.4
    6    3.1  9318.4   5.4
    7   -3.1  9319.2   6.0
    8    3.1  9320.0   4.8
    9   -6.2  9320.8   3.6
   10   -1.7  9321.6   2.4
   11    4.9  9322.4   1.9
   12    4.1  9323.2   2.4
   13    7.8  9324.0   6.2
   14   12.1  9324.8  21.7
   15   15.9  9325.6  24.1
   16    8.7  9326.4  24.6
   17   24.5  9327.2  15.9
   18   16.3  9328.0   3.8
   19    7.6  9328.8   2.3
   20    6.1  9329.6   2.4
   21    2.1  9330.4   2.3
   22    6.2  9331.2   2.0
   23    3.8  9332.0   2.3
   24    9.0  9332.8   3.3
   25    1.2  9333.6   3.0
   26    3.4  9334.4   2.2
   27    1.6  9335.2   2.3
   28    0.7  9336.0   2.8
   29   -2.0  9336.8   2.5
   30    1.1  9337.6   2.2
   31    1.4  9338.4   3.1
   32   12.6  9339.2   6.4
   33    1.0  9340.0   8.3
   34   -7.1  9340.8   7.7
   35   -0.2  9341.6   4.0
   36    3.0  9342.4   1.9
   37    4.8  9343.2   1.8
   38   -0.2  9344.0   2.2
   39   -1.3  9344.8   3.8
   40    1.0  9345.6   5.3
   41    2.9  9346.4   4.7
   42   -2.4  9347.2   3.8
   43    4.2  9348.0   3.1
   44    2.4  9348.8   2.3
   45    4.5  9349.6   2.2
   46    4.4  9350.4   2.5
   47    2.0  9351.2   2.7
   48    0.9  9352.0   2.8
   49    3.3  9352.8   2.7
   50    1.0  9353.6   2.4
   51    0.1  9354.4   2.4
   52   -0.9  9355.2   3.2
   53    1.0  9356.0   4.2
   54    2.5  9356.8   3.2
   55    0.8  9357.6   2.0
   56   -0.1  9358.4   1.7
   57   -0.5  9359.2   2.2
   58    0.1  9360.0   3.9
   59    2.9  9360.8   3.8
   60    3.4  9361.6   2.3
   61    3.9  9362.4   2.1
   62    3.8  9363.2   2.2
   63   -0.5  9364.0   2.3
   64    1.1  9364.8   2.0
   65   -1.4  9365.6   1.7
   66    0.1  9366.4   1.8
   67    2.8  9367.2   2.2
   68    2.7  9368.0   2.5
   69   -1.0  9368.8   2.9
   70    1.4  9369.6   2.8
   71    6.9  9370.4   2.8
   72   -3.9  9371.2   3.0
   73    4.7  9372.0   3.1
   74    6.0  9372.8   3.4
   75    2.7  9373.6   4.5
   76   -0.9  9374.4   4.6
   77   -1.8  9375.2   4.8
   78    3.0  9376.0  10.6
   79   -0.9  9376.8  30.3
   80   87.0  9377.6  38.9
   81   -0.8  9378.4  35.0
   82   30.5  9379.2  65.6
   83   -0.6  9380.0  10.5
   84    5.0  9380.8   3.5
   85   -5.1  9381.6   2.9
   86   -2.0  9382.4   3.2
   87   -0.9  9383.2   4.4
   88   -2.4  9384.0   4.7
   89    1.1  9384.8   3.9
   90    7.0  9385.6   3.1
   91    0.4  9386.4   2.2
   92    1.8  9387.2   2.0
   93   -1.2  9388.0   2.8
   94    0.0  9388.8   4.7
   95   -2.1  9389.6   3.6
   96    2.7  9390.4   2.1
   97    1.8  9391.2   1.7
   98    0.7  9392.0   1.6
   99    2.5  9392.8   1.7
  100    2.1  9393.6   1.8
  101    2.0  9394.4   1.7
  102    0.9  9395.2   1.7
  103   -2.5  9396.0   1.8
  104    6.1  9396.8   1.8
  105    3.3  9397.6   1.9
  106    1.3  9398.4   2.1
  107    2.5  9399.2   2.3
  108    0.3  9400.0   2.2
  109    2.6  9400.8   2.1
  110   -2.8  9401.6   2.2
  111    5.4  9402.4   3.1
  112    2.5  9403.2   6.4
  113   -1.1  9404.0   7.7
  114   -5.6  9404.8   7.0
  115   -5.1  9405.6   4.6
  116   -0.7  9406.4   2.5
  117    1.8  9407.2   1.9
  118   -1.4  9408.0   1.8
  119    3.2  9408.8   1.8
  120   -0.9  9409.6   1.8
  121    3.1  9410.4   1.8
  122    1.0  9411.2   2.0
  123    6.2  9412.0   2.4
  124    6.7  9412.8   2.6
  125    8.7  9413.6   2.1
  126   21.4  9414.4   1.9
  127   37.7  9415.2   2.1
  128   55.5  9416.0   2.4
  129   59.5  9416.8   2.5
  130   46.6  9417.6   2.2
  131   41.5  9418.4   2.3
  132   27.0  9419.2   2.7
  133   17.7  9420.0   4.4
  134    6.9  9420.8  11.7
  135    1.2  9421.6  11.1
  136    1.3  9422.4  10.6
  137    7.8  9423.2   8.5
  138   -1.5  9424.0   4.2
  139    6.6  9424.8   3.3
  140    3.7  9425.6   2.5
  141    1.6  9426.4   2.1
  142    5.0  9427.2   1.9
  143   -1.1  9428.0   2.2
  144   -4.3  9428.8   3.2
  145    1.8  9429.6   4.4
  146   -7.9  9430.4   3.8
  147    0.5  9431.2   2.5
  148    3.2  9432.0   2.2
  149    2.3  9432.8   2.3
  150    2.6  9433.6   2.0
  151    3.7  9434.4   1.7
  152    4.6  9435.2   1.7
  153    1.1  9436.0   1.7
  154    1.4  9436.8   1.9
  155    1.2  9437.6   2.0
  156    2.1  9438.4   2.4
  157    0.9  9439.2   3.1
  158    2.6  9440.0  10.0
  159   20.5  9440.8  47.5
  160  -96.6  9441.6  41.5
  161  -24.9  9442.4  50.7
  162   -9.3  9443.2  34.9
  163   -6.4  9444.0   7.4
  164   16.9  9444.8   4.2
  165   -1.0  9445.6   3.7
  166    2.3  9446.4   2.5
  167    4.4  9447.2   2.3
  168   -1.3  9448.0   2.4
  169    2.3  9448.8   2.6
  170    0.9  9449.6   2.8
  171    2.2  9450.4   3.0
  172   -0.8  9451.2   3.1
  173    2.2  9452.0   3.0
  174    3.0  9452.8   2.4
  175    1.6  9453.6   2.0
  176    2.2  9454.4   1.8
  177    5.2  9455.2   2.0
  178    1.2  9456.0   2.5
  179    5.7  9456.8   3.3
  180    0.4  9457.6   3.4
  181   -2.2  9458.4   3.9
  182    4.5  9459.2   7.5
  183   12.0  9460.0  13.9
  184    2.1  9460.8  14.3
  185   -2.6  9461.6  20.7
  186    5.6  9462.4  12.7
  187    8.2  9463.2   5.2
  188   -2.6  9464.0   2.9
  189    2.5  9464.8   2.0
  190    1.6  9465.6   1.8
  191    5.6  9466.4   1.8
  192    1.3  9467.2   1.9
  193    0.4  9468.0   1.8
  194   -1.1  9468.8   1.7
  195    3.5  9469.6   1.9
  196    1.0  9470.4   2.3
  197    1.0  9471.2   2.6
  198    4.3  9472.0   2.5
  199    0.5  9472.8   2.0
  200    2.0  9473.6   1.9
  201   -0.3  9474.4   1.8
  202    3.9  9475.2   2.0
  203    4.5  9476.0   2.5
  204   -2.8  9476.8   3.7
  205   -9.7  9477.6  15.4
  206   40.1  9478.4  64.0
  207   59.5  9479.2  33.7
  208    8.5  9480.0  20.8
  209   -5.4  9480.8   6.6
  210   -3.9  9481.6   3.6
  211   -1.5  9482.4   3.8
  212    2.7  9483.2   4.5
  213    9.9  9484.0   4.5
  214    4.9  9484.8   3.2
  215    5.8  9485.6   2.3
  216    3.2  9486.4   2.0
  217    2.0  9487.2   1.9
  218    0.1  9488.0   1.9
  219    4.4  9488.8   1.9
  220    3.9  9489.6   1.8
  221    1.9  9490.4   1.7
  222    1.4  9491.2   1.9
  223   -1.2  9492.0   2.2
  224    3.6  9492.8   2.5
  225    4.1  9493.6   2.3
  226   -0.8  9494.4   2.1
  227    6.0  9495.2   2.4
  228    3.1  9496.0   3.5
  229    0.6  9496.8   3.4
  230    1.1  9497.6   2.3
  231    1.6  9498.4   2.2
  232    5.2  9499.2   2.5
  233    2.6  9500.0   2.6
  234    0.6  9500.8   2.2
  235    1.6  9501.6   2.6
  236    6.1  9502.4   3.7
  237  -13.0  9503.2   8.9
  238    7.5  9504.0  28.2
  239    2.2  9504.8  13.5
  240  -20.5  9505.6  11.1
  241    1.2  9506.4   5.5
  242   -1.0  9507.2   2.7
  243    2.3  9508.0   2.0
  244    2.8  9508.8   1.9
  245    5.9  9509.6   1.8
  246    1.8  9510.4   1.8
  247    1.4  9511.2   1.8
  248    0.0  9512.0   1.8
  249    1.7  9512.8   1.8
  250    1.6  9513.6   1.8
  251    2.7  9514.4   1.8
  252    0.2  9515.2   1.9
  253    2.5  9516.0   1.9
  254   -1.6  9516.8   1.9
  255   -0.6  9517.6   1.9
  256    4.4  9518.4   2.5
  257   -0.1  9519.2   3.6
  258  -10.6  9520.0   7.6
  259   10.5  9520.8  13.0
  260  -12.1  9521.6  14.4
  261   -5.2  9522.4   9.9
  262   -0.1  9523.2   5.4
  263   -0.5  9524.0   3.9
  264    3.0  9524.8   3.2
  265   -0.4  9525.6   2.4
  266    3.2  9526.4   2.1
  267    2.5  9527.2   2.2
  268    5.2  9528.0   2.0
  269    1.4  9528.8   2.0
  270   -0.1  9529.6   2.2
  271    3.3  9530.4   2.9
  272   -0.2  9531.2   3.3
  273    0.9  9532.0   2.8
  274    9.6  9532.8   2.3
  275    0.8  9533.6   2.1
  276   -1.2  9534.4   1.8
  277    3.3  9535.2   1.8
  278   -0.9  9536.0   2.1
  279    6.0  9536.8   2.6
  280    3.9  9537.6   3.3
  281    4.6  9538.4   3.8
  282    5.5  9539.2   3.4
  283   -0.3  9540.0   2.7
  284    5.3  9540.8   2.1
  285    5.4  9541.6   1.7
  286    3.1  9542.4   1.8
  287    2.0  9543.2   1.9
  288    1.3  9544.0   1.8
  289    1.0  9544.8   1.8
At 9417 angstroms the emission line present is [O III]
